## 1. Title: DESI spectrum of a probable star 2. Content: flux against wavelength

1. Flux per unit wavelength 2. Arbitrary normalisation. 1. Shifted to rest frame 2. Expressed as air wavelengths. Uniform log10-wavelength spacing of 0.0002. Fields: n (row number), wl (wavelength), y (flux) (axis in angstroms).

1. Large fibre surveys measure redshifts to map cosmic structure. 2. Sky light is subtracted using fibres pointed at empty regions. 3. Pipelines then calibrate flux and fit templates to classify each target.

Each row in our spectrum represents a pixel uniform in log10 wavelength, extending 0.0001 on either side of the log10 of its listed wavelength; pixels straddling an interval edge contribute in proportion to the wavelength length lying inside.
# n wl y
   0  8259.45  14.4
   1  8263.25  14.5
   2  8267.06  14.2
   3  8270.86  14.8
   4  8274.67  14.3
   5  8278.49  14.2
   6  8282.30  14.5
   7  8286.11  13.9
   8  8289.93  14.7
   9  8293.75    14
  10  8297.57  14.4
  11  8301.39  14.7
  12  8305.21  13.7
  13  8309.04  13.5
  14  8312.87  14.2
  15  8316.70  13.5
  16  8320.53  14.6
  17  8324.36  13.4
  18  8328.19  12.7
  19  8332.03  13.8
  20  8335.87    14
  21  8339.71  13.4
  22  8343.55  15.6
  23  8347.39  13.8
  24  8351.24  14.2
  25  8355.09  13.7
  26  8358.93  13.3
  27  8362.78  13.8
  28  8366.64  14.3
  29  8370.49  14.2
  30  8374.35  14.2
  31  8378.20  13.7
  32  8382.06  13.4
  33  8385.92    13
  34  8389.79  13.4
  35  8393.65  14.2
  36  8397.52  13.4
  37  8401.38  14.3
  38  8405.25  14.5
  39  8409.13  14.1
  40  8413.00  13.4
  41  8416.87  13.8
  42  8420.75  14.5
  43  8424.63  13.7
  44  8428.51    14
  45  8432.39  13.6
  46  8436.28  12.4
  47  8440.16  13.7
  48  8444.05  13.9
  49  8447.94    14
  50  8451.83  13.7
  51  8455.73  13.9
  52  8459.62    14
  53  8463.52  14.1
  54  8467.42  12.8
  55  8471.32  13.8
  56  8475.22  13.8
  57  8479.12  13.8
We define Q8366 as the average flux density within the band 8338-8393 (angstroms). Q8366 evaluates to 13.9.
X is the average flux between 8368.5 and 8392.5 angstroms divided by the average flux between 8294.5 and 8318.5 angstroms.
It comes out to 0.98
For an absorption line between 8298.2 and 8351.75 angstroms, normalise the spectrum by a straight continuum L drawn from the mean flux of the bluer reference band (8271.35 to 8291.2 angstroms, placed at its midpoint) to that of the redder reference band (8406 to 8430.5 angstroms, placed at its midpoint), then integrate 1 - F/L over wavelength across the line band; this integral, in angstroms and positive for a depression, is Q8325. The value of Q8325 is 1.0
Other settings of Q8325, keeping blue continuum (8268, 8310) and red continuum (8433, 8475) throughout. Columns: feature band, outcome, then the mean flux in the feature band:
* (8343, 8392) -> 0.4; 13.8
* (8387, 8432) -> -0.3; 13.9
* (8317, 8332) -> 0.6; 13.6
